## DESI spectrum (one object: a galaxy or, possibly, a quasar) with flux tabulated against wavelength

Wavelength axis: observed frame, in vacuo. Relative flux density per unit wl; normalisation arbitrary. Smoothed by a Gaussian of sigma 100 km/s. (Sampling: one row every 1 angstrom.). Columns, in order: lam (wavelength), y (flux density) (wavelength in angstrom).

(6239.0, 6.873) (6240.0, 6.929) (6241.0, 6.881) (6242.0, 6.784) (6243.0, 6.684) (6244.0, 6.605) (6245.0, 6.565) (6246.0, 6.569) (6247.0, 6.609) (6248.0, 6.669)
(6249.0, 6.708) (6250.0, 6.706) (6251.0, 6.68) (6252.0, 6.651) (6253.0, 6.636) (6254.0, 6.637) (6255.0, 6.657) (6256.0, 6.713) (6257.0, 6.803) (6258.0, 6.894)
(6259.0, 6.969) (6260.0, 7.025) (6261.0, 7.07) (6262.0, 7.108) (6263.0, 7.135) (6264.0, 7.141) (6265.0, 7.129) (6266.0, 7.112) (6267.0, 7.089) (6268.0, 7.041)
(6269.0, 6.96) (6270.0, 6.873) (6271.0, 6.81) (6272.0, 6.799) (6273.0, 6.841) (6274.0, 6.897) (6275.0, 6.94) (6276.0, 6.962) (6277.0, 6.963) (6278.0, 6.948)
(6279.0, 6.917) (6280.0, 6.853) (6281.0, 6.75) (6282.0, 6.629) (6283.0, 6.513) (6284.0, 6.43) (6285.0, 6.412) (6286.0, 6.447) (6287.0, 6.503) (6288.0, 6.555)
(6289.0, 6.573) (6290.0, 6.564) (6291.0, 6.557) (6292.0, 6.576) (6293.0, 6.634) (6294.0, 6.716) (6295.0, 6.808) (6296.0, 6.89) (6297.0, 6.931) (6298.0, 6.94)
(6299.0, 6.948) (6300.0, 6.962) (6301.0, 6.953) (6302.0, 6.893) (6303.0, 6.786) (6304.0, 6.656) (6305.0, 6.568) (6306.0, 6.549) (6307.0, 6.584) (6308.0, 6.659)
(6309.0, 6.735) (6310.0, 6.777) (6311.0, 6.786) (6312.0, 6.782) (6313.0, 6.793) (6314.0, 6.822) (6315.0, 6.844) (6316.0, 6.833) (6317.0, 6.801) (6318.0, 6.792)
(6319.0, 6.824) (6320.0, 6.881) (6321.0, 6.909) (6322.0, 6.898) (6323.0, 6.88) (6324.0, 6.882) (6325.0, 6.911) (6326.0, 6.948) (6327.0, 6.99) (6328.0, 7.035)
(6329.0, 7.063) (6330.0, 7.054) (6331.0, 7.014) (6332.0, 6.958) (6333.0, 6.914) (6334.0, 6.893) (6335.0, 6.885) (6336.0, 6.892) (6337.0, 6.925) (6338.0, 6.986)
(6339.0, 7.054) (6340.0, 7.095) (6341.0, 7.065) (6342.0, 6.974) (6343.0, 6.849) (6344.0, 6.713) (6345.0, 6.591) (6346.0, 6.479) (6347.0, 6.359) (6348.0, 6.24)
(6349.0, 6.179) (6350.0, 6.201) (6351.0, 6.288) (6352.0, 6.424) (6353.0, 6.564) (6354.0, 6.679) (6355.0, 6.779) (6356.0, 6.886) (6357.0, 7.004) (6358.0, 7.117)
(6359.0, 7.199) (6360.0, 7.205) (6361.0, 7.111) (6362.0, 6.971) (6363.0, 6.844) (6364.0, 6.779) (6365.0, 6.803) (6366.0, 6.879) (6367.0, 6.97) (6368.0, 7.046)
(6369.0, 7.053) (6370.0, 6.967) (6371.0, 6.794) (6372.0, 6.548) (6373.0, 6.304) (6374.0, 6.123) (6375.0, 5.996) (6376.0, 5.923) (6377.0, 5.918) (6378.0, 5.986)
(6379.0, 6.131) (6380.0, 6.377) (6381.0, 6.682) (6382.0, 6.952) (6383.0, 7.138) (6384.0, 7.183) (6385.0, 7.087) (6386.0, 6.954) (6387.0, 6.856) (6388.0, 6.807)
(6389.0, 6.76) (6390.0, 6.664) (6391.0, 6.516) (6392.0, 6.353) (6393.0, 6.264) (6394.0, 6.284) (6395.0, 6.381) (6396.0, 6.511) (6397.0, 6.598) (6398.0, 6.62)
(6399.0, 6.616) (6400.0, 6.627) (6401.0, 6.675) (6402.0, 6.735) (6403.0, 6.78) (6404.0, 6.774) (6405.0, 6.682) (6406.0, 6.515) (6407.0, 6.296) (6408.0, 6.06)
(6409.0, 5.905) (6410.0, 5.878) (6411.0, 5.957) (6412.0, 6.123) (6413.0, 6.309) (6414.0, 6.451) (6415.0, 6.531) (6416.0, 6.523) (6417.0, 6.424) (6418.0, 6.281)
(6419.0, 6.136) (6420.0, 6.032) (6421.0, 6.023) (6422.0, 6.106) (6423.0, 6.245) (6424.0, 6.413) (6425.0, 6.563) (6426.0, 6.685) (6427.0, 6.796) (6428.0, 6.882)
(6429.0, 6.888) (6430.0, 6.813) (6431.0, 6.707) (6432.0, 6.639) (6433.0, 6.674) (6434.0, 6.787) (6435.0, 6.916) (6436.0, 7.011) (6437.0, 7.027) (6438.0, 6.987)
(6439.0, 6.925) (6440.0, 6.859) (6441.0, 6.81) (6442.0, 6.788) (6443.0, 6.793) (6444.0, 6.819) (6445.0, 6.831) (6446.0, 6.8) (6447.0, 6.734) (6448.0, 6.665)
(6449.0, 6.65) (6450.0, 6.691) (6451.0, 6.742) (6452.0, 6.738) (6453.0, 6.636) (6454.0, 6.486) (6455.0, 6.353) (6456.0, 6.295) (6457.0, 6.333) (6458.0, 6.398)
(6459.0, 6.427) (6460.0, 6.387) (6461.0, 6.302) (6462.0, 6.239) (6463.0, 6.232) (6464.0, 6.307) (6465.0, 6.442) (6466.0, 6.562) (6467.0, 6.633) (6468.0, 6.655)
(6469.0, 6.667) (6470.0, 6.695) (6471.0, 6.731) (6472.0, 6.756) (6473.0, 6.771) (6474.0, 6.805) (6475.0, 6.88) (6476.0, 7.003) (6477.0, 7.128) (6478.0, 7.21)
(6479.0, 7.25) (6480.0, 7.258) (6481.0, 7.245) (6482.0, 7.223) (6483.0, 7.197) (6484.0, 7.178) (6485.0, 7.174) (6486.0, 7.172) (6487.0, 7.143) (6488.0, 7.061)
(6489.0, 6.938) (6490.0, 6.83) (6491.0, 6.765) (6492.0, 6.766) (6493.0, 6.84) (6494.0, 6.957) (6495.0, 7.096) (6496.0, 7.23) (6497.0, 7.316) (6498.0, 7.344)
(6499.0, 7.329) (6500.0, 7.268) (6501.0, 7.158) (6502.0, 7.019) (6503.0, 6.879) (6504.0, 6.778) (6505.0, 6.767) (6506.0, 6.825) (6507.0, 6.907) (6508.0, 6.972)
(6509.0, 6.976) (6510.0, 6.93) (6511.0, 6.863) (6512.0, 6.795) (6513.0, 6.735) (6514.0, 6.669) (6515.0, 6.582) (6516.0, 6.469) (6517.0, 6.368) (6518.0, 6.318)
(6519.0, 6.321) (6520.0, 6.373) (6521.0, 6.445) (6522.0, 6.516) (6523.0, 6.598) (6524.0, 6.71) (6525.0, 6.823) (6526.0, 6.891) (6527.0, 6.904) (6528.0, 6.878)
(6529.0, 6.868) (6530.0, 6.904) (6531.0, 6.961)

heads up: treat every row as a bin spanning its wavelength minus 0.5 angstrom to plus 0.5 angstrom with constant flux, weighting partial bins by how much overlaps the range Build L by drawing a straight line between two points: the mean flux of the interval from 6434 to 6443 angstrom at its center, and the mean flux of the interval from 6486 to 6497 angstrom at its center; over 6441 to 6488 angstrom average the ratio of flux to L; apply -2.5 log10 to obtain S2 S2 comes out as 0.03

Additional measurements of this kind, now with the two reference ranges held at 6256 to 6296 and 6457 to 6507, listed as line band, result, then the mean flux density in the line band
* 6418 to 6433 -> 0.060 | 6.49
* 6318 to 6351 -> 0.002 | 6.82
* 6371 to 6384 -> 0.075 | 6.39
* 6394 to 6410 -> 0.059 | 6.49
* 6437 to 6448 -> 0.005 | 6.84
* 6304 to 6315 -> 0.019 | 6.71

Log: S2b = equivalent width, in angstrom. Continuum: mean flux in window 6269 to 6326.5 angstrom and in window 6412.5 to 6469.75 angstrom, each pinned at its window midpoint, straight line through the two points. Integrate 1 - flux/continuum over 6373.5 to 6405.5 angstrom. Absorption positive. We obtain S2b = 0.42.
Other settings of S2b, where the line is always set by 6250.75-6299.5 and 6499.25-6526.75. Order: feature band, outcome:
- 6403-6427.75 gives 1.6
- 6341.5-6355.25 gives 0.6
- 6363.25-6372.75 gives -0.1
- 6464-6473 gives 0.2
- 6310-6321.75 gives 0.0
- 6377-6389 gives 0.1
